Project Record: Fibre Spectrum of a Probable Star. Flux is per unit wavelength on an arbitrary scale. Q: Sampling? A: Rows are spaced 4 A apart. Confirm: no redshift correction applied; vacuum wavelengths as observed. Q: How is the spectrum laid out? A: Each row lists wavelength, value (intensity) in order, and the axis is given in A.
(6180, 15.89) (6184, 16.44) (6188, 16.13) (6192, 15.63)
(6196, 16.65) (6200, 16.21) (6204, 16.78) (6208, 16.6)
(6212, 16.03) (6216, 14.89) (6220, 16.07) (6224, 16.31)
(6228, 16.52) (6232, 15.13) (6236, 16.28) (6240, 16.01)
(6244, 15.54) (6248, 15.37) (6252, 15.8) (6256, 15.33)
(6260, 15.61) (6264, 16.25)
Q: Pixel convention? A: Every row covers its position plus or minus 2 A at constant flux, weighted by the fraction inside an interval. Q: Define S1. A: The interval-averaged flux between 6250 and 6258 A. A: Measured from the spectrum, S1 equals 15.6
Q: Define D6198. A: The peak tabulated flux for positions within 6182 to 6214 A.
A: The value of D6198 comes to 16.78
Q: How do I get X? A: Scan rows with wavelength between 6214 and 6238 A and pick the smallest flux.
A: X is 14.89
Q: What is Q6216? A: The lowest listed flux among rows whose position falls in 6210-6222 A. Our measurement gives 14.89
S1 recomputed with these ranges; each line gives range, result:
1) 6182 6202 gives 16.2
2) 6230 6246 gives 15.7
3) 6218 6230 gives 16.3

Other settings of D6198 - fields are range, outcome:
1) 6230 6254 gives 16.28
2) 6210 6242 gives 16.52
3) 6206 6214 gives 16.6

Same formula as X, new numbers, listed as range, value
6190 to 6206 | 15.63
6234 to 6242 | 16.01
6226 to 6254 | 15.13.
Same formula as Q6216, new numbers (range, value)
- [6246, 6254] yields 15.37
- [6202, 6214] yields 16.03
